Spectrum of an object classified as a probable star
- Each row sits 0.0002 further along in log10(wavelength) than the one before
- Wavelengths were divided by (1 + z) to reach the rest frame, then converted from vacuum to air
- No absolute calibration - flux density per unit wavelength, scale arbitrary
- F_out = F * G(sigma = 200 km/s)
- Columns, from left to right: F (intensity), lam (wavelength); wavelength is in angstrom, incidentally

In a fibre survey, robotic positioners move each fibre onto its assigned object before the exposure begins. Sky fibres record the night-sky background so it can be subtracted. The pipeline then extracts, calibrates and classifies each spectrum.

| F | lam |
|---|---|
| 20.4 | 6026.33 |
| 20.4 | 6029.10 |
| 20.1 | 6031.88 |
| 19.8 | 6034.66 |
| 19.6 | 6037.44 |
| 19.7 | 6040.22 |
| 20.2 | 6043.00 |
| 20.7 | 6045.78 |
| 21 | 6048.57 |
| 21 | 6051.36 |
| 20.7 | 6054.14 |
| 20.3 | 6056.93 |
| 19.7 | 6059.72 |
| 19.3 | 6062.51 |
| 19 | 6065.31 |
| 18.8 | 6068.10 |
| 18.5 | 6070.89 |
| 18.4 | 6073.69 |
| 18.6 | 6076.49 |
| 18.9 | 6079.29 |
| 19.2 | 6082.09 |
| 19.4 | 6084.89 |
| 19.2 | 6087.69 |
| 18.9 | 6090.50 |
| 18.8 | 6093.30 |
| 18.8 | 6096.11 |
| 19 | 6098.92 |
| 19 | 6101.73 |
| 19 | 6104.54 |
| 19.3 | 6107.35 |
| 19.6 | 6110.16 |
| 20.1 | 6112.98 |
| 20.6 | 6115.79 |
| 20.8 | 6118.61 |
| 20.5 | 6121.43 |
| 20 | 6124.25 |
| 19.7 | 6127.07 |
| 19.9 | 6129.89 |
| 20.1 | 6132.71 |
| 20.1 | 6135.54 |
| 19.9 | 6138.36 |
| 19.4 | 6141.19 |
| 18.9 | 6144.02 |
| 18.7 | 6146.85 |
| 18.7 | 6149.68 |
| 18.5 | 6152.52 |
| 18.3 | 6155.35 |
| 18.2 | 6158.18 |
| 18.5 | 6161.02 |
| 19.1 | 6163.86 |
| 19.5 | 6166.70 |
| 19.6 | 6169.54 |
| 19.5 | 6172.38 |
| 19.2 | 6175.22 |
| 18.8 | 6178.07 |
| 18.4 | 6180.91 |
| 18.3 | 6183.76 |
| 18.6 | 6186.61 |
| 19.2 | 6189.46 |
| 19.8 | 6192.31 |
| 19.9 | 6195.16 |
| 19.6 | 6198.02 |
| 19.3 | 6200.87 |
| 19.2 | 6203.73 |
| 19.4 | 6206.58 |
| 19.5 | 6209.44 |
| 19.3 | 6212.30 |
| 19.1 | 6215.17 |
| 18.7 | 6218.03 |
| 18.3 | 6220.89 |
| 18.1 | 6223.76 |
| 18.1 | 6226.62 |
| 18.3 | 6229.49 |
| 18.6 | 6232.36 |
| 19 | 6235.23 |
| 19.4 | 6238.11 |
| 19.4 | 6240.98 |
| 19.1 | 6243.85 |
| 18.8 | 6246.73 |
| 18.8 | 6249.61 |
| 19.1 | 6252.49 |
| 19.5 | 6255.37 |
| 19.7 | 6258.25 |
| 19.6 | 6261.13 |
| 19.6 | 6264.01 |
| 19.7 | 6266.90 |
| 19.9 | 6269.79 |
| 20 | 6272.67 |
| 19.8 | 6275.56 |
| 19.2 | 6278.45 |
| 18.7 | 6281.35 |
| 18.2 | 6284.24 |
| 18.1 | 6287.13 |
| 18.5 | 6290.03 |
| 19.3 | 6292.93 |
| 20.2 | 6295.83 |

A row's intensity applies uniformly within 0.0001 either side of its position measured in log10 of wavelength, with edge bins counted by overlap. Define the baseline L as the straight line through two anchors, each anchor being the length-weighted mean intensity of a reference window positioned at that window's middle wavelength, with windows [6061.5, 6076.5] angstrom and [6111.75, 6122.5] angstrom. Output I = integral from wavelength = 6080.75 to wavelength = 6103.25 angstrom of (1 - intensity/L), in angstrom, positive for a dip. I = 0.6 angstrom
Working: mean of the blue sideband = 18.8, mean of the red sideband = 20.5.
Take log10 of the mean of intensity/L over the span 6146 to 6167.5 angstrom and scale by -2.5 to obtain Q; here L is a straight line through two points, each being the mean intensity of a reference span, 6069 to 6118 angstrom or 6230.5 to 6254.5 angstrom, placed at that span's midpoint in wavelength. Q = 0.03 mag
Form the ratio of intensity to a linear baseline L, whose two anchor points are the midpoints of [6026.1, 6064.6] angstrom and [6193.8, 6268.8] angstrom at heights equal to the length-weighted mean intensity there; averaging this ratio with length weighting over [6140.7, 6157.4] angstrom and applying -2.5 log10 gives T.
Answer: 0.05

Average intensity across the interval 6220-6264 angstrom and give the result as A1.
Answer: 19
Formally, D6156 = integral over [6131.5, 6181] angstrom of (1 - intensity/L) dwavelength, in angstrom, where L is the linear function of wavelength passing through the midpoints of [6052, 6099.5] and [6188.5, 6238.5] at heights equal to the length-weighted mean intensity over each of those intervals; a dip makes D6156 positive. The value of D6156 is 0.0 angstrom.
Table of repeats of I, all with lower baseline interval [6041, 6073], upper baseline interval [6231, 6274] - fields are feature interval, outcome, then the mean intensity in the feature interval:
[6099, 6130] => -0.15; 19.8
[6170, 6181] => 0.26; 19.1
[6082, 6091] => 0.28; 19.2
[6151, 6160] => 0.58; 18.3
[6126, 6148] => 0.08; 19.6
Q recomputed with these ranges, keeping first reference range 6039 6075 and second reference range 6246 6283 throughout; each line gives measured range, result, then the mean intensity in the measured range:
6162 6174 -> 0.01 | 19.4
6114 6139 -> -0.03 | 20.2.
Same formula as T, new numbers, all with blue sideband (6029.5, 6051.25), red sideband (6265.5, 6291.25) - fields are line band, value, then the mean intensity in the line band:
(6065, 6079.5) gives 0.079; 18.7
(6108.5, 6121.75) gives -0.022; 20.3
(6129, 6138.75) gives -0.013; 20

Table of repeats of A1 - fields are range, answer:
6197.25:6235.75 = 18.9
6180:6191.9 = 18.7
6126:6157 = 19.3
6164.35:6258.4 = 19.1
